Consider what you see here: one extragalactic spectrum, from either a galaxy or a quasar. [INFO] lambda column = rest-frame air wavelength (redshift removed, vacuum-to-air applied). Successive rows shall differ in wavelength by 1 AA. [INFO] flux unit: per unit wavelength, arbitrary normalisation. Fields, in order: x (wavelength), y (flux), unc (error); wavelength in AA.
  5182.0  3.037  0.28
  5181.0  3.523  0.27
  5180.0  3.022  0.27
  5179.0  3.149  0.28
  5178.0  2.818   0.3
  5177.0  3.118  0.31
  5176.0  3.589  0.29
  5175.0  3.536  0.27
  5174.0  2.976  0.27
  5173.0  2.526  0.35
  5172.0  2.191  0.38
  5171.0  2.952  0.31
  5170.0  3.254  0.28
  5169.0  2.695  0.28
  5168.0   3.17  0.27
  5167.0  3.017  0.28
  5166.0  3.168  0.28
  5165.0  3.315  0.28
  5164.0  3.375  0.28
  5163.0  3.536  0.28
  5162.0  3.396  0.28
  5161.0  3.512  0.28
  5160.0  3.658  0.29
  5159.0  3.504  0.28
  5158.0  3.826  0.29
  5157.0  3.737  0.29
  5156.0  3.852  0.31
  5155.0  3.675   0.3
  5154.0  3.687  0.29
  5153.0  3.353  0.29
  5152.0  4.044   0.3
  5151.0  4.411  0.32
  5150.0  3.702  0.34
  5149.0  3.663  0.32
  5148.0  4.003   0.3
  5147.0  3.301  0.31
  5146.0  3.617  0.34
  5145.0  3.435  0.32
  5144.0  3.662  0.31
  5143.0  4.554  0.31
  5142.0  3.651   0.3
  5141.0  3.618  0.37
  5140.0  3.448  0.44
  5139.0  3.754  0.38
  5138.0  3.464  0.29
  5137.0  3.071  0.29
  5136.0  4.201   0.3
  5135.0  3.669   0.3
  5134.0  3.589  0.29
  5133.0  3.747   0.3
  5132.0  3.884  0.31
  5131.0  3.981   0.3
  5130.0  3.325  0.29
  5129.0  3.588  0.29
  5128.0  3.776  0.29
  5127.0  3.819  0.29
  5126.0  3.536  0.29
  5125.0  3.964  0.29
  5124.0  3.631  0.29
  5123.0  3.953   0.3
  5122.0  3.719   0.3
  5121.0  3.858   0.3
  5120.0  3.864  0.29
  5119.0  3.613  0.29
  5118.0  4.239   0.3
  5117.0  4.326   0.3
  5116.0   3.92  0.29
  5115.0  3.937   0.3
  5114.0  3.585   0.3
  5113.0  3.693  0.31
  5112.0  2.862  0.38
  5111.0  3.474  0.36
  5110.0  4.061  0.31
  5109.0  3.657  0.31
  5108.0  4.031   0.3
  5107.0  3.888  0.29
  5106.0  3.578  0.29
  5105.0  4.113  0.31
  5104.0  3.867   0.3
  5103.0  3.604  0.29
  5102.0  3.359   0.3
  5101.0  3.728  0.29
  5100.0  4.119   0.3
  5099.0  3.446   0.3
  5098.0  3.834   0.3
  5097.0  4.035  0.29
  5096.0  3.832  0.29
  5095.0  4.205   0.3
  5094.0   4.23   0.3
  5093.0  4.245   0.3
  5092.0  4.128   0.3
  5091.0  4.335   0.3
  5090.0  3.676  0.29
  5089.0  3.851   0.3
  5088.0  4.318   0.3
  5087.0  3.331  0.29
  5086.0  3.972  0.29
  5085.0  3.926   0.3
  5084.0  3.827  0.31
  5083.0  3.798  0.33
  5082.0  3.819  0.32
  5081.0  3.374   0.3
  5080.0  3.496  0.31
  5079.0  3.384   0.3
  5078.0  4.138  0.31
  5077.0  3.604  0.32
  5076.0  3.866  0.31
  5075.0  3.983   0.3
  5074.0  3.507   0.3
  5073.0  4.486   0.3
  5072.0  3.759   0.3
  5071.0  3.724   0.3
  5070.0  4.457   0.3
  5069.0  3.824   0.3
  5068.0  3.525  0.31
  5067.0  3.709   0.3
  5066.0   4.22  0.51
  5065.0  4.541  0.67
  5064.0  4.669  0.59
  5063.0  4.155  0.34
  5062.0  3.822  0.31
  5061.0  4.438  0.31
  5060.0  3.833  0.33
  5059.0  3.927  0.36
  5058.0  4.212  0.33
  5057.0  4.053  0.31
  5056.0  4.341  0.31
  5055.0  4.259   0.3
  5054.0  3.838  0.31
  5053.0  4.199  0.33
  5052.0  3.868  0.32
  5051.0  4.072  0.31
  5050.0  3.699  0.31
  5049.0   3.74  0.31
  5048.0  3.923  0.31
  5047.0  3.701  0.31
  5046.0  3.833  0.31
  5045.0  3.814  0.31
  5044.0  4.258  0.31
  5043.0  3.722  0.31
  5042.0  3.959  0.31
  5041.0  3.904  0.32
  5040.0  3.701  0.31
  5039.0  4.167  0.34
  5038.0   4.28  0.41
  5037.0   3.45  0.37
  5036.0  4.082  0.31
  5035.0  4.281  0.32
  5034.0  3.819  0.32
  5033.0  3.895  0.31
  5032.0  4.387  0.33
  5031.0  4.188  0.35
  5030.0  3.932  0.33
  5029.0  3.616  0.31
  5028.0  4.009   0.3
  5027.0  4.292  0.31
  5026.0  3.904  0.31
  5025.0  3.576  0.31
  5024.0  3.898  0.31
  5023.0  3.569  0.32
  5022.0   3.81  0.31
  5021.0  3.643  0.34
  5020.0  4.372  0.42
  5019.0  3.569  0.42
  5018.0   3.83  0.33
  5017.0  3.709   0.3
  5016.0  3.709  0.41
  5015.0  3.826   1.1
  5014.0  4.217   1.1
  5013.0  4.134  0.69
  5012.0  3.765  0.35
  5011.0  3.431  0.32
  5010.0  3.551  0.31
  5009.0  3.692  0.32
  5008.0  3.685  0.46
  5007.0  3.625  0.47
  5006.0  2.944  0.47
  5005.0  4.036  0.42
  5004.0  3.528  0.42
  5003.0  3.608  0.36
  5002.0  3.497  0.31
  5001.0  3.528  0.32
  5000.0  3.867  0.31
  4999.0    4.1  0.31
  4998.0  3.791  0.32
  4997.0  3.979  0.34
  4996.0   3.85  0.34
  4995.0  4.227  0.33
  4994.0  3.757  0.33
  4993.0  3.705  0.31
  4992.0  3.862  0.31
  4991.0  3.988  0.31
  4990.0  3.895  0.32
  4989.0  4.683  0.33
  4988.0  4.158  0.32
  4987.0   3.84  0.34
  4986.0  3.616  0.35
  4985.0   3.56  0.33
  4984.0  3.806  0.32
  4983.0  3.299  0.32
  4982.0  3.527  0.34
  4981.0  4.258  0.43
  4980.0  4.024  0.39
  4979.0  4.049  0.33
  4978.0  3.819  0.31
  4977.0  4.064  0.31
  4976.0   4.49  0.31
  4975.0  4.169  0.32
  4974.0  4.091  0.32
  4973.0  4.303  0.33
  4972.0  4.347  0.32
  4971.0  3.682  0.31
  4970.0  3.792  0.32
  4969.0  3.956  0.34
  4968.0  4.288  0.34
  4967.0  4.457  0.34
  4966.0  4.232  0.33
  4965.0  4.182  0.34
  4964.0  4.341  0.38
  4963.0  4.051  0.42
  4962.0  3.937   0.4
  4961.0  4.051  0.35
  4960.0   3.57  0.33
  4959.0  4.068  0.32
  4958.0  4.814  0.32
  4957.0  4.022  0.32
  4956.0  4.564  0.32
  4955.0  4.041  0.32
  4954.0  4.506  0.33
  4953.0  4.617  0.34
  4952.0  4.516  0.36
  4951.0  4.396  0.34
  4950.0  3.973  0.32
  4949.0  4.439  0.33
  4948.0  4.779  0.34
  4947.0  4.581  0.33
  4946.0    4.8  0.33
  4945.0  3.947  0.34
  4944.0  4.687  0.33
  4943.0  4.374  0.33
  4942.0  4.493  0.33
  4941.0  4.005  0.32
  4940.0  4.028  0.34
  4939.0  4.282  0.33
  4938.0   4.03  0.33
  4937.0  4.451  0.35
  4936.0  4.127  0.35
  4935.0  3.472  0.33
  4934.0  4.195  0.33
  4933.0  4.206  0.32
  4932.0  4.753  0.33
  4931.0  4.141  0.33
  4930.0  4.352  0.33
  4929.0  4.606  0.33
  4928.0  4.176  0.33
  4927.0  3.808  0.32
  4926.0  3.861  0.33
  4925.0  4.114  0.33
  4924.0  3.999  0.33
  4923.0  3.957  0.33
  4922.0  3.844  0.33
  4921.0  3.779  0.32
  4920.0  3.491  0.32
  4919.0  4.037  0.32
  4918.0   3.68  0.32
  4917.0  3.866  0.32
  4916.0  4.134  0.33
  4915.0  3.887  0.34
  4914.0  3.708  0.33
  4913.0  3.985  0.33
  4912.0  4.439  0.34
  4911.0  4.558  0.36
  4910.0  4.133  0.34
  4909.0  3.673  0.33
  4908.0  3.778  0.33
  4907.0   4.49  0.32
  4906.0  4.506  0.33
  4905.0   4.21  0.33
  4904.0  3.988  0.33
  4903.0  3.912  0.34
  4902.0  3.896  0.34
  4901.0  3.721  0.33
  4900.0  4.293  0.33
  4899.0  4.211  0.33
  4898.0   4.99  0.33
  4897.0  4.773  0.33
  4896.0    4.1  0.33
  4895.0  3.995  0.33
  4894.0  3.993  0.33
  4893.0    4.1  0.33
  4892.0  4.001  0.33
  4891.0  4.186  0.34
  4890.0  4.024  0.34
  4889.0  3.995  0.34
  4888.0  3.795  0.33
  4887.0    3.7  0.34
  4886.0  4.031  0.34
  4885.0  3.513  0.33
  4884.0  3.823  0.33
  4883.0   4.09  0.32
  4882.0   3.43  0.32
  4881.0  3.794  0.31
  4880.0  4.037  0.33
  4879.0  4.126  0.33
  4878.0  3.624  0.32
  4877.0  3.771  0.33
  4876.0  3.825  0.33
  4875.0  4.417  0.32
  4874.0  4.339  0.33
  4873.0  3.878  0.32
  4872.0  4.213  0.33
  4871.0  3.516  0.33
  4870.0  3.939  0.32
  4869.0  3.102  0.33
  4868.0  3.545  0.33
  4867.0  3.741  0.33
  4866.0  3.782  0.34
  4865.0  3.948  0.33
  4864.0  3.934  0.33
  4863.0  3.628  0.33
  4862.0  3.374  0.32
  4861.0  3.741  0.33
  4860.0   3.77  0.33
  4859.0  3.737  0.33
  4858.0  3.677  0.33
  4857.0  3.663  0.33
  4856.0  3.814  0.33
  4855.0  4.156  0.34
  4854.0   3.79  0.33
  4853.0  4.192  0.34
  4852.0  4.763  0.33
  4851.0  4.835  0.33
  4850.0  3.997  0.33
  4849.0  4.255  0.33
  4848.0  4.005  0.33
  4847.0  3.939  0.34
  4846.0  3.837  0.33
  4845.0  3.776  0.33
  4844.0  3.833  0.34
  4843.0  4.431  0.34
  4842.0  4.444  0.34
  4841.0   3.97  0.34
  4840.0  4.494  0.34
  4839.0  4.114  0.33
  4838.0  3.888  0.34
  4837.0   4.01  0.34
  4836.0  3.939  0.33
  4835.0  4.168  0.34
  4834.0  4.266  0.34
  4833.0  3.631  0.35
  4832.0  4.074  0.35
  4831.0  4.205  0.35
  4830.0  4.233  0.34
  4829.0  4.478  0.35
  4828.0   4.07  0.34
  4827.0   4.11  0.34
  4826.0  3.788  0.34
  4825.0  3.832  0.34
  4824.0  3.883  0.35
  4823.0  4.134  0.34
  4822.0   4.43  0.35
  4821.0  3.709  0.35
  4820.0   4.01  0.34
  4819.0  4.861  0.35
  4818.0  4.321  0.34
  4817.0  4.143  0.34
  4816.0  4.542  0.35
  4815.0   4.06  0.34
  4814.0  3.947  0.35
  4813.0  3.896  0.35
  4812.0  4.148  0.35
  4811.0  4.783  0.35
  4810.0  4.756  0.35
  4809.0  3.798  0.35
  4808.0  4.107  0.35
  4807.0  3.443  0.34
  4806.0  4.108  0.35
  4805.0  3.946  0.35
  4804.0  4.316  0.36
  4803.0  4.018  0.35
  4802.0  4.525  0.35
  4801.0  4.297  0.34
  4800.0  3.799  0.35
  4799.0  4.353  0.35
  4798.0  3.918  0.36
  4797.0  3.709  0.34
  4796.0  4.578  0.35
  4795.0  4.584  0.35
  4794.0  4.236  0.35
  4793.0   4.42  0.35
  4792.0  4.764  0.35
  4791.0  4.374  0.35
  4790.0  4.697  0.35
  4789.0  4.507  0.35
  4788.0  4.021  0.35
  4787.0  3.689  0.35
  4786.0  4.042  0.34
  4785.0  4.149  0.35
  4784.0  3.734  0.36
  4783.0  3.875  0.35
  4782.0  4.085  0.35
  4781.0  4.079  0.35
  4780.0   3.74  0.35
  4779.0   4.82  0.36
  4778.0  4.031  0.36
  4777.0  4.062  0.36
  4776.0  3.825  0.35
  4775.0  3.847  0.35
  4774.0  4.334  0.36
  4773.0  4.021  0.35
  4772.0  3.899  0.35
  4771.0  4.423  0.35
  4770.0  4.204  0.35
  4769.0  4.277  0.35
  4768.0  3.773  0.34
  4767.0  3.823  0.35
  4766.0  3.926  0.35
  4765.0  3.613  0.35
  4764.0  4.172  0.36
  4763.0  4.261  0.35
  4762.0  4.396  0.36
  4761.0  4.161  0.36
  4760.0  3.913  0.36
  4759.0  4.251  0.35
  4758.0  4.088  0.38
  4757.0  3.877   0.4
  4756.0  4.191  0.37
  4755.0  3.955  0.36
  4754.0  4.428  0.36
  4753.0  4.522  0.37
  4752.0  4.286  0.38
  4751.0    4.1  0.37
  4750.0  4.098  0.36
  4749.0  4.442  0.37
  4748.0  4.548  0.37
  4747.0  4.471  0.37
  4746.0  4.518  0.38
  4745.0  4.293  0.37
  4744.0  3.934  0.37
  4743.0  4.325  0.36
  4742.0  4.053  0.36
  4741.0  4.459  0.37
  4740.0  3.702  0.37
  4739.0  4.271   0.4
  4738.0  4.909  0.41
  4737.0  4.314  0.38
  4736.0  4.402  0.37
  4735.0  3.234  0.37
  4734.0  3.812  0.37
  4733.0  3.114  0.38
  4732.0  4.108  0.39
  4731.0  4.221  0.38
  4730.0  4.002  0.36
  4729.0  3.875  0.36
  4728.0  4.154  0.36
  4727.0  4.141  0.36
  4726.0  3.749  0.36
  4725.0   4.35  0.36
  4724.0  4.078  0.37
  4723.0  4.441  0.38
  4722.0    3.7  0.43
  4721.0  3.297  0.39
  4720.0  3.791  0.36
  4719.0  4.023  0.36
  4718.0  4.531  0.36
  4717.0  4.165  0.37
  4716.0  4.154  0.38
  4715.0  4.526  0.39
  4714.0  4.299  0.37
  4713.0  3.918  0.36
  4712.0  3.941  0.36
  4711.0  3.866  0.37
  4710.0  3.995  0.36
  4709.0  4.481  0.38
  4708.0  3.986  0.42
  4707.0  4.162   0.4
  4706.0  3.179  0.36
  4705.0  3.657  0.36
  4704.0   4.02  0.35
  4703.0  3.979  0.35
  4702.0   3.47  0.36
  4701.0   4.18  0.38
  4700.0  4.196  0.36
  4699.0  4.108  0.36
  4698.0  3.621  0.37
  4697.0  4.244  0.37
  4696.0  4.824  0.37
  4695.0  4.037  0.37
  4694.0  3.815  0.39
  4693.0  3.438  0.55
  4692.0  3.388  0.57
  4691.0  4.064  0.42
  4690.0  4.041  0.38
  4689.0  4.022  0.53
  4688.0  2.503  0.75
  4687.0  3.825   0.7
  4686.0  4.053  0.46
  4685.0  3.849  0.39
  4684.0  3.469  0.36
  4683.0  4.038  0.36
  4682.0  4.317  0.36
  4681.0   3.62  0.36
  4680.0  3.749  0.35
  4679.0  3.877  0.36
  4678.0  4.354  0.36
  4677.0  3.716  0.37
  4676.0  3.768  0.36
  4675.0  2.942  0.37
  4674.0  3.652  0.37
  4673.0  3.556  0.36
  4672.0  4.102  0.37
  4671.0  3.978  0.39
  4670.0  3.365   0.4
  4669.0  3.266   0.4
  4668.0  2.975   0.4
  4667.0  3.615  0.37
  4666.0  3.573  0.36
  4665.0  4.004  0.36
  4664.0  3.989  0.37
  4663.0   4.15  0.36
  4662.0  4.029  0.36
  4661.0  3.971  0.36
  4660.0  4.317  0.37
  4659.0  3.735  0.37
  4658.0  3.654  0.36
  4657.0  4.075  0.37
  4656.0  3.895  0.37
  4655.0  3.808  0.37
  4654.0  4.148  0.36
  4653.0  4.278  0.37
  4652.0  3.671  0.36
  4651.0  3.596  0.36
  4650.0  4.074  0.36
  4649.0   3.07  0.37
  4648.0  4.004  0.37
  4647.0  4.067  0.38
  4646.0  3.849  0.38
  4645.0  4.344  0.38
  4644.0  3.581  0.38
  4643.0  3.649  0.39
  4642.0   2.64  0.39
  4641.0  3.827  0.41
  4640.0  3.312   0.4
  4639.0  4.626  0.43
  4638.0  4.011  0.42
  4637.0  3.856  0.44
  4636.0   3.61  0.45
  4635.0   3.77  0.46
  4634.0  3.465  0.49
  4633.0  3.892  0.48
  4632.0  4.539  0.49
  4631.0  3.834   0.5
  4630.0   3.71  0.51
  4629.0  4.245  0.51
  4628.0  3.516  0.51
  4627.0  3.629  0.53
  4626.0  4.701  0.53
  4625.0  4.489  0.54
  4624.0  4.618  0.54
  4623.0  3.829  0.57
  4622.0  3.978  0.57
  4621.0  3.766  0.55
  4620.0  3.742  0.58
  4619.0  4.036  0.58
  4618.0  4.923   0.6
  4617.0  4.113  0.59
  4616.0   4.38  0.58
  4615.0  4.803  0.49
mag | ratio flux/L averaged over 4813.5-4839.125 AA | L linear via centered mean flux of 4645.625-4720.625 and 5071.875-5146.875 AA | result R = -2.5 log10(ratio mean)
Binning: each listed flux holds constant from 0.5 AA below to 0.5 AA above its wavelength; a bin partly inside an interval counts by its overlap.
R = -0.07 mag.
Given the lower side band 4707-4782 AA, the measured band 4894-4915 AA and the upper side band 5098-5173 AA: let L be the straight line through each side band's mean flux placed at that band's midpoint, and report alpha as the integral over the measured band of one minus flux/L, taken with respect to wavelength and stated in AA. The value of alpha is -1.3 AA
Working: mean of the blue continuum 4.11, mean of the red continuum 3.64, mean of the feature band 4.16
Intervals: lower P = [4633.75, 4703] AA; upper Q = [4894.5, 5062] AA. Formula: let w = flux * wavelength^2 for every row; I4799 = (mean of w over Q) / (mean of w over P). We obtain 1.20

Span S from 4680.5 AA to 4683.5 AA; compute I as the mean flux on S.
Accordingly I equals 3.99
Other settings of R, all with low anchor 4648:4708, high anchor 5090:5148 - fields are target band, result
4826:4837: -0.08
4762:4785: -0.07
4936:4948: -0.15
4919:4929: -0.04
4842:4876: -0.04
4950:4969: -0.12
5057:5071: -0.08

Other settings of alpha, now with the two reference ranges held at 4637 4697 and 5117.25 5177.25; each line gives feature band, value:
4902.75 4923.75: -1.8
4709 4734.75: -1.6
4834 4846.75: -1.2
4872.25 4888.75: -0.9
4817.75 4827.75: -1.0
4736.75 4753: -2.3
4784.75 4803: -2.5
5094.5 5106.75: -0.7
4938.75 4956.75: -3.5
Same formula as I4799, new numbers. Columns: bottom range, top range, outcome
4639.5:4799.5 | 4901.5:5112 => 1.12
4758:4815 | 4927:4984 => 1.09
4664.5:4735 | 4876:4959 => 1.17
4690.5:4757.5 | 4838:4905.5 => 1.04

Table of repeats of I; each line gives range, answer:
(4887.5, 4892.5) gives 4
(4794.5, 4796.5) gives 4.58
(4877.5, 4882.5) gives 3.8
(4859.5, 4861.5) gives 3.76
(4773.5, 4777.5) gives 4.02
